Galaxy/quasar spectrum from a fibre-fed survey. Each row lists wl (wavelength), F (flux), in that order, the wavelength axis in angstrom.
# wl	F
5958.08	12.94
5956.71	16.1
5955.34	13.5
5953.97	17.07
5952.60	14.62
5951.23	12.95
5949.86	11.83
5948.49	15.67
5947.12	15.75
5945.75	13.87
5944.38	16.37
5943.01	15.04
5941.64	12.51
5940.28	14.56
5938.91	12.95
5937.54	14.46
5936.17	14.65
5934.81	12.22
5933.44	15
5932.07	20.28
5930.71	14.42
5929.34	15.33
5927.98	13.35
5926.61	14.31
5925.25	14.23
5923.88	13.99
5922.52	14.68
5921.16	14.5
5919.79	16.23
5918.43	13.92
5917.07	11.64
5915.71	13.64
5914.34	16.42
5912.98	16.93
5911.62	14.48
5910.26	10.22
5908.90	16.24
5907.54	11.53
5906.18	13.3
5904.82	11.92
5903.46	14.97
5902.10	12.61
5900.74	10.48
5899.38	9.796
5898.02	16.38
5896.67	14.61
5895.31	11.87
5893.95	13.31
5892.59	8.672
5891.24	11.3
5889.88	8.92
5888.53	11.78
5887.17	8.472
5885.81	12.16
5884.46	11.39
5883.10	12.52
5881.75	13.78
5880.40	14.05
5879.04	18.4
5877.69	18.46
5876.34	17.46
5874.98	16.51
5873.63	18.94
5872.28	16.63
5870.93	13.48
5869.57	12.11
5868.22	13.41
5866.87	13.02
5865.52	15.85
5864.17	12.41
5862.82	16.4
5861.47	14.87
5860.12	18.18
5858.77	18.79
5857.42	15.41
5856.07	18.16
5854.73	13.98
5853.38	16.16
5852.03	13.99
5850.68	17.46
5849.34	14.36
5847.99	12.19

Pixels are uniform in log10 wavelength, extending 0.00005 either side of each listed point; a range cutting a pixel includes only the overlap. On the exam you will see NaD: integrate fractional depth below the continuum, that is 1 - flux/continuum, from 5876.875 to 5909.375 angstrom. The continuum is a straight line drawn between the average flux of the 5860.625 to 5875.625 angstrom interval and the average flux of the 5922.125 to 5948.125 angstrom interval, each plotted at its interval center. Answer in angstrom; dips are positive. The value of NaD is 4.4 angstrom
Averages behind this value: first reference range 14.9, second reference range 14.6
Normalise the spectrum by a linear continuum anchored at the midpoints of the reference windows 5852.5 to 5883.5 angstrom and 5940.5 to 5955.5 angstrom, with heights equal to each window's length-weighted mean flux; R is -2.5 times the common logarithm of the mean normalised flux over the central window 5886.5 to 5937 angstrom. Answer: 0.12 mag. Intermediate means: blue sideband 15.6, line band 13.4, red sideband 14.5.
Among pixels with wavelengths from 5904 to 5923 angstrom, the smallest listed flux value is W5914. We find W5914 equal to 10.22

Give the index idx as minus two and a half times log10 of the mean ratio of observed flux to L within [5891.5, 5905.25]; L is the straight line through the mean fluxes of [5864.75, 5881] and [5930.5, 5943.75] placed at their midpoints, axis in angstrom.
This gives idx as 0.22 mag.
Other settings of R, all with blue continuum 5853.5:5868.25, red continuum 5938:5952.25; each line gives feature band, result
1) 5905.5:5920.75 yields 0.050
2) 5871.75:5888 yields 0.033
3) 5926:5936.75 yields -0.041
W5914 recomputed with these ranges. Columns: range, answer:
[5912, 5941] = 11.64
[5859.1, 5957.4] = 8.472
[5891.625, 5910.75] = 8.672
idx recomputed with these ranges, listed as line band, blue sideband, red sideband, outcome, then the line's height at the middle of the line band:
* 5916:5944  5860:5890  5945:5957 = 0.01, 14.5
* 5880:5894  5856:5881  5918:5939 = 0.34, 15.5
